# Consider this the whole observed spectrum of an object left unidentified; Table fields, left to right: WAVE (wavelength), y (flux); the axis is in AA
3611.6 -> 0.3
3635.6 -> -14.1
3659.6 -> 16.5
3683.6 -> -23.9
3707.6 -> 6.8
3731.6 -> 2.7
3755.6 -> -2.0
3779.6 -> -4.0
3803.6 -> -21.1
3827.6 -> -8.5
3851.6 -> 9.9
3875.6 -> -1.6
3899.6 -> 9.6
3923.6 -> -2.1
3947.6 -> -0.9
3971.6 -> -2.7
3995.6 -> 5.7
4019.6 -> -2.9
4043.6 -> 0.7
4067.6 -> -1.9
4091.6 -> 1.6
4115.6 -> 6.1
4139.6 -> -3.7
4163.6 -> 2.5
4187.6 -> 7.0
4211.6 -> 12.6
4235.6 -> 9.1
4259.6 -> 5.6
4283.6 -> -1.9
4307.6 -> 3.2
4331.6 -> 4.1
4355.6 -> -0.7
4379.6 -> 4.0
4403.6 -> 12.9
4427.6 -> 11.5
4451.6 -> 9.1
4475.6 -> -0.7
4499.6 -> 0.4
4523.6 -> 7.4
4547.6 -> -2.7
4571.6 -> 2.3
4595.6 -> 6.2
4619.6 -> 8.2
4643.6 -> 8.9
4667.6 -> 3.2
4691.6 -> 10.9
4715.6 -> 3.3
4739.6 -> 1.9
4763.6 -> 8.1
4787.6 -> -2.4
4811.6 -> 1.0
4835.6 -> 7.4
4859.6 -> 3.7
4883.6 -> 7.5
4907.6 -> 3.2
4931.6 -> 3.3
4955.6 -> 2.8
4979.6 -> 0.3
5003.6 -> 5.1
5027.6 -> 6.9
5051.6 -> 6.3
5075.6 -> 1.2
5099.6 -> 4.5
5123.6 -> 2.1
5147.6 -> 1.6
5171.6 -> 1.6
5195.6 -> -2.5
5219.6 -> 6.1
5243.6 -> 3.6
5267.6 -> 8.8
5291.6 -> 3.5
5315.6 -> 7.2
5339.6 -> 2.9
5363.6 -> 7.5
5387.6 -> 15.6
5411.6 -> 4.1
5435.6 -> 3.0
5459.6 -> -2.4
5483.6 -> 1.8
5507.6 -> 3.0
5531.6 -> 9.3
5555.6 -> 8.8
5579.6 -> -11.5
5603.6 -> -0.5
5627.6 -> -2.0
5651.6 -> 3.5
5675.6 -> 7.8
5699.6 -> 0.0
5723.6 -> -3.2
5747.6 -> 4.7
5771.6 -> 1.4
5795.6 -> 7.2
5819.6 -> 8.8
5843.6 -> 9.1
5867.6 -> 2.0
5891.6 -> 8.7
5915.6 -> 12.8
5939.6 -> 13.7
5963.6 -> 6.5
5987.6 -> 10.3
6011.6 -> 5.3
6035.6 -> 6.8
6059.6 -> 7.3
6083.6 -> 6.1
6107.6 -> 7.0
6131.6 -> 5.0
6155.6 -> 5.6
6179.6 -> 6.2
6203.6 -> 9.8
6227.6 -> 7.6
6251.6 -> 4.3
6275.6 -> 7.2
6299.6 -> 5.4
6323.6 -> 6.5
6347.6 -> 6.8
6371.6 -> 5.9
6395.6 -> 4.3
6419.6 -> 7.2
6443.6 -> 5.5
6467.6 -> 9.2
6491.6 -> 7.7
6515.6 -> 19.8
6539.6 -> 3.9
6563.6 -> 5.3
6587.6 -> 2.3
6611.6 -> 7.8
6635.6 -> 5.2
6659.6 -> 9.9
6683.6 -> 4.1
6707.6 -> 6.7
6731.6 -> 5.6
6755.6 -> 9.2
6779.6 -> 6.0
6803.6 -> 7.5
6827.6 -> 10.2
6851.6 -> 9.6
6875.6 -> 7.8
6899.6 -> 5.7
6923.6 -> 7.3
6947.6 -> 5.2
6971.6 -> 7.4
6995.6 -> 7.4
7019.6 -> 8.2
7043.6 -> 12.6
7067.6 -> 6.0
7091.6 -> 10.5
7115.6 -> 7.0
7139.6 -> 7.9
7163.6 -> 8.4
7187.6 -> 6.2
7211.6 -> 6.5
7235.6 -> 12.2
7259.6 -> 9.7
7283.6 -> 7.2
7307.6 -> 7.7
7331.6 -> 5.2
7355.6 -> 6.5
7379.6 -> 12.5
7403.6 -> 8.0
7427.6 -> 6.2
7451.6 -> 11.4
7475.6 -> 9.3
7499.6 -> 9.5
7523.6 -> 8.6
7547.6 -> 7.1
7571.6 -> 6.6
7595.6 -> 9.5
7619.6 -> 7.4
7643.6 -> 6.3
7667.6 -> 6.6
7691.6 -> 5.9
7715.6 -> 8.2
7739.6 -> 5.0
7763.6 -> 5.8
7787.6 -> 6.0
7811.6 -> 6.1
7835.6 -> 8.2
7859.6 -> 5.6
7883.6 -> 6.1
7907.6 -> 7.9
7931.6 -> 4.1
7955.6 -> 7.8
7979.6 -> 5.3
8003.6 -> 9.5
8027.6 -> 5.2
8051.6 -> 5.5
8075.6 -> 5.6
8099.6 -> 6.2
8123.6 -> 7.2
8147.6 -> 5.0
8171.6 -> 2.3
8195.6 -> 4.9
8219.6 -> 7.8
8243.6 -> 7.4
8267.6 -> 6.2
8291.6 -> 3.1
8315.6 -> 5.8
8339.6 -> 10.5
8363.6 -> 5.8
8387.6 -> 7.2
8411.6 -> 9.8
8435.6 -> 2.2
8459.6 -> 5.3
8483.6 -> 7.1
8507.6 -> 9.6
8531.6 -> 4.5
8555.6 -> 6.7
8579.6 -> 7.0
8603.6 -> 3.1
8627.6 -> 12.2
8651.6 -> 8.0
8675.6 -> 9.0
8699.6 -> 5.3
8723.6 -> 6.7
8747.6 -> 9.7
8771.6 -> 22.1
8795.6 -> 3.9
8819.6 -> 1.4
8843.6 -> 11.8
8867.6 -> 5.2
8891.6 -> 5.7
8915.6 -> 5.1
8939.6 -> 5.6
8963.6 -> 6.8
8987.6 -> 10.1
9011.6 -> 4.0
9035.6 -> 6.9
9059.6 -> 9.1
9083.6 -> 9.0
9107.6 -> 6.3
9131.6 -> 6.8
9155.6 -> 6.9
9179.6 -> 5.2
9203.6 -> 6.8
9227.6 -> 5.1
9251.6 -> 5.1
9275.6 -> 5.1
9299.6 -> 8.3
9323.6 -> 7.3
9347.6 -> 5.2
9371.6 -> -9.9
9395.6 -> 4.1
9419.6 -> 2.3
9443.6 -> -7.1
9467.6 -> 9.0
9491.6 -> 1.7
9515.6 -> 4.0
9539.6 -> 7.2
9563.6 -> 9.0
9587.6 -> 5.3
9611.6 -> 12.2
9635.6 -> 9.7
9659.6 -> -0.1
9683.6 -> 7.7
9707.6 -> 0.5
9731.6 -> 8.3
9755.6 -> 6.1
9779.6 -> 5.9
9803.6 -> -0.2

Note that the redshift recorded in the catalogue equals 0.749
